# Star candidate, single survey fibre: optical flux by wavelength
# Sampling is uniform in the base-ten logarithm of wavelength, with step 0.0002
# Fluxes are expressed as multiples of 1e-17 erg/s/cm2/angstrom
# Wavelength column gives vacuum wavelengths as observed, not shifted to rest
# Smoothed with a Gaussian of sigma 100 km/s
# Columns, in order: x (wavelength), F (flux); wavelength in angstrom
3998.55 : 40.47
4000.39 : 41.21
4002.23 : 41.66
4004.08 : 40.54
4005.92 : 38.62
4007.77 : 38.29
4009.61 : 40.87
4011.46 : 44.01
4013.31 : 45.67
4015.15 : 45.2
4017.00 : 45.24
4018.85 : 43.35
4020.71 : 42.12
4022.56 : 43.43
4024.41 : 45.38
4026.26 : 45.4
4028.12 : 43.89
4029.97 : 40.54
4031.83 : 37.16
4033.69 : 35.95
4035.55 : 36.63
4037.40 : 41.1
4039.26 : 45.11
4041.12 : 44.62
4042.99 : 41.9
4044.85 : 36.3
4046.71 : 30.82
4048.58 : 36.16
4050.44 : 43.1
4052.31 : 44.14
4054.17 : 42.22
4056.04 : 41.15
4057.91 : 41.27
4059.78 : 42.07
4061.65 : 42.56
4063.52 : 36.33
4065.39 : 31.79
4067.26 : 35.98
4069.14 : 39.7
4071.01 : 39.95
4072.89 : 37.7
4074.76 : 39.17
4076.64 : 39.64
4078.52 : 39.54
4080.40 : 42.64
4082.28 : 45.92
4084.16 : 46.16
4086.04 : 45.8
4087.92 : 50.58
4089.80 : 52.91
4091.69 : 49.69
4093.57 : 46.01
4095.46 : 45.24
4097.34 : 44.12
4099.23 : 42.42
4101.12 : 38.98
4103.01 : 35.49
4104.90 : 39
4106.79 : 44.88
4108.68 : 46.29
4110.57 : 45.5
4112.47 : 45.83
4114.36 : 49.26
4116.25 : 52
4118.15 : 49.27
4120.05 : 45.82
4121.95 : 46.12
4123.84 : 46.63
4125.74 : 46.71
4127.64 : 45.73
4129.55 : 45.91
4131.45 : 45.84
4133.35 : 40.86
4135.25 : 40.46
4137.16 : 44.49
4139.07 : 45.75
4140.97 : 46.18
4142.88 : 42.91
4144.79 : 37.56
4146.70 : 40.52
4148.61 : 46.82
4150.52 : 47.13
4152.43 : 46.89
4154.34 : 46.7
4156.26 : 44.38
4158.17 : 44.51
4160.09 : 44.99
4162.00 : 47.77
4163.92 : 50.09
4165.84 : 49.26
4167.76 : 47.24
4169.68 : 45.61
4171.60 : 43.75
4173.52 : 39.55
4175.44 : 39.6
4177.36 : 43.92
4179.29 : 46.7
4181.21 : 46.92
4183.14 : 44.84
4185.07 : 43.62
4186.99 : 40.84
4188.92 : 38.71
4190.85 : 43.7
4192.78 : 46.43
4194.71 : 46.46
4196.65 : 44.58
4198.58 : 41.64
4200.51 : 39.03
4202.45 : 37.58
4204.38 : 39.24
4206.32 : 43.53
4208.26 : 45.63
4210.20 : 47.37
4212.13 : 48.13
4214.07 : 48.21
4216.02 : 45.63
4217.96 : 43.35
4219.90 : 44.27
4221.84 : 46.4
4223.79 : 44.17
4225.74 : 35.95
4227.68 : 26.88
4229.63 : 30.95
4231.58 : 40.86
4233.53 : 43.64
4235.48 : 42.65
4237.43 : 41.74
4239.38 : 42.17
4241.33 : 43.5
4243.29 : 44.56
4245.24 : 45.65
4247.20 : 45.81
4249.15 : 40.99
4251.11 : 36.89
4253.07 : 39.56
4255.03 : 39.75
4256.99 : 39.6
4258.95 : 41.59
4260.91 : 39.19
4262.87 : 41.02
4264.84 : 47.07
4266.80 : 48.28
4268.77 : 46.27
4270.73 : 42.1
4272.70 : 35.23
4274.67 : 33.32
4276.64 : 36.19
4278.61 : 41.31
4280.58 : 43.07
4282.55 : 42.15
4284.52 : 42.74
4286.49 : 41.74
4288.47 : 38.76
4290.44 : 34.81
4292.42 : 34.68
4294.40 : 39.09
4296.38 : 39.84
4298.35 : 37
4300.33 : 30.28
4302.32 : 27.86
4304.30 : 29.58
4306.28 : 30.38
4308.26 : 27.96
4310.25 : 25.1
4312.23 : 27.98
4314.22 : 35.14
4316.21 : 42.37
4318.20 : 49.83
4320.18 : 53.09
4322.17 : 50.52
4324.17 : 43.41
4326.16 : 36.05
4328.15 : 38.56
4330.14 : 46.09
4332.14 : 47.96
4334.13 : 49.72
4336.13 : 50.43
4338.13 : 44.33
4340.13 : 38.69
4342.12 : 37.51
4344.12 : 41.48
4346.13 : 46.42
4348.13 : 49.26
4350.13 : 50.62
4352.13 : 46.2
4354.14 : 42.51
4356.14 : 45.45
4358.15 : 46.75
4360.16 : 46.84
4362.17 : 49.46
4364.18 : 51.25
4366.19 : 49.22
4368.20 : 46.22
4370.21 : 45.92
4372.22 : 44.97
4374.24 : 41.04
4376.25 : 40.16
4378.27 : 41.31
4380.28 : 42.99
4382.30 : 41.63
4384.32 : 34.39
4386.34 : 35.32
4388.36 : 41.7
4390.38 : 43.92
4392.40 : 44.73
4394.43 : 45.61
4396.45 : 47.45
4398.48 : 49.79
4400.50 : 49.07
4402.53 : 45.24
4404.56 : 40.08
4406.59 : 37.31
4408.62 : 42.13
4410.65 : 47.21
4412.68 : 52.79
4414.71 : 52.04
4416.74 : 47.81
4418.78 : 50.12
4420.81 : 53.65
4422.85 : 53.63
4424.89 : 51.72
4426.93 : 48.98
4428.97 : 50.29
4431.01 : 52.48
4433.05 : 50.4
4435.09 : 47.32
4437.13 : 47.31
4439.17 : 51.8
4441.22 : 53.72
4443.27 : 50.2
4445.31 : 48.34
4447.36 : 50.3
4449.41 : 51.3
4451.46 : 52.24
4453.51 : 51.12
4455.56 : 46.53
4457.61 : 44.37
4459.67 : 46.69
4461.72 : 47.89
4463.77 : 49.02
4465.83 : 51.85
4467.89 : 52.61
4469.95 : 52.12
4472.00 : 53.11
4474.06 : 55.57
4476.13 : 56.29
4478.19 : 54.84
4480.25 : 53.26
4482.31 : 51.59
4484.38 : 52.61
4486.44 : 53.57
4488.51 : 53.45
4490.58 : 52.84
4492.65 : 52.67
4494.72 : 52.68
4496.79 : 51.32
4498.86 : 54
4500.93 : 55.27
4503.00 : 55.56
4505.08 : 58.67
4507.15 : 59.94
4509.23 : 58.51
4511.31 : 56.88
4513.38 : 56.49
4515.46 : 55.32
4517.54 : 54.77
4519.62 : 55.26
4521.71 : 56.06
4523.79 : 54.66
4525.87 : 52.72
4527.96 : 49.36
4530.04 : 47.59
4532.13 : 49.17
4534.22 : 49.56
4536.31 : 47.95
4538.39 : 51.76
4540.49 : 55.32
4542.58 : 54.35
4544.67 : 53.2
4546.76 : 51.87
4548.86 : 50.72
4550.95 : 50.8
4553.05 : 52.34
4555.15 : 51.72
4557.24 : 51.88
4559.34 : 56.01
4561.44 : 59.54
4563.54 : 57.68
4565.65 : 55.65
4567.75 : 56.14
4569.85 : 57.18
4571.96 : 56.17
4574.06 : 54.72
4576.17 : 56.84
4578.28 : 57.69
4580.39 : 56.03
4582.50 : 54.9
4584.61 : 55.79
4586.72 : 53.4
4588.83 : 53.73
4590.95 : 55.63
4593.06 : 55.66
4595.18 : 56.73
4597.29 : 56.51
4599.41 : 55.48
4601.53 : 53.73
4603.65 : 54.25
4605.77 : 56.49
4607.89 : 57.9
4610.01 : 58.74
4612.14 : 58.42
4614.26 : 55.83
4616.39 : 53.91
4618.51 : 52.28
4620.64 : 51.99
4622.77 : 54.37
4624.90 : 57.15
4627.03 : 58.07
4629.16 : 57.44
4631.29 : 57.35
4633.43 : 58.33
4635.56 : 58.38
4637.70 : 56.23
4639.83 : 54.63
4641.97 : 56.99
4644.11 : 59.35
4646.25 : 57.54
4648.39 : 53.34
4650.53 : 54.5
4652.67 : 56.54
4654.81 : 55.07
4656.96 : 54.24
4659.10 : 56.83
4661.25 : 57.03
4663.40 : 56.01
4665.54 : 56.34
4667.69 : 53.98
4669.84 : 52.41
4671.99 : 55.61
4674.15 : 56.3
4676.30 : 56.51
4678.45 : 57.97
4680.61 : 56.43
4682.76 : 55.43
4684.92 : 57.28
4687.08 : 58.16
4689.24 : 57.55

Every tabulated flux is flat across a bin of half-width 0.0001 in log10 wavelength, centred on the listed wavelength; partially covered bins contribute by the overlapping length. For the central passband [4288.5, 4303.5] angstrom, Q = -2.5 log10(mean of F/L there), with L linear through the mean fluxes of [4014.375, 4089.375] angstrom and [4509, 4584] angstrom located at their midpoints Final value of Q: 0.33 mag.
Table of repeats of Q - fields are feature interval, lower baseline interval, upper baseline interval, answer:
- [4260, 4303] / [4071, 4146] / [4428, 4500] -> 0.21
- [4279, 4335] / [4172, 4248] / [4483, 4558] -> 0.19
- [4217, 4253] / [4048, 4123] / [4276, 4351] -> 0.00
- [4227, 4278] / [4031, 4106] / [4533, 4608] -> 0.14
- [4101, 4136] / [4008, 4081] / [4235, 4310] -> -0.12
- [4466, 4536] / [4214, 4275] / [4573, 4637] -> -0.04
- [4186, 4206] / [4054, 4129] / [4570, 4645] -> 0.10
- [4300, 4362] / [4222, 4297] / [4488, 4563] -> 0.07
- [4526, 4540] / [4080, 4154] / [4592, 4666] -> 0.09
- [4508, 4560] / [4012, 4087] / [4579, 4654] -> 0.02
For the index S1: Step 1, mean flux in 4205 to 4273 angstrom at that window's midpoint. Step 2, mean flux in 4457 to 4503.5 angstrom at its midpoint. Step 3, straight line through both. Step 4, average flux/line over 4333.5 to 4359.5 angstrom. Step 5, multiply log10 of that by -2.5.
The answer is 0.04 mag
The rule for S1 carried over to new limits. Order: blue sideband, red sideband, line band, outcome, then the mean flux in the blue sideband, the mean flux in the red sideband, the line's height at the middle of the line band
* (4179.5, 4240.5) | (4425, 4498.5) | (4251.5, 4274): 0.070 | 42.5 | 51.2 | 44.3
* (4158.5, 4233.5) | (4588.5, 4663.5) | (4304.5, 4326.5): 0.224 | 43.3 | 56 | 46.8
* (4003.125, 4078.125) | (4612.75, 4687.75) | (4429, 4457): 0.013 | 40.6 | 56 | 50.8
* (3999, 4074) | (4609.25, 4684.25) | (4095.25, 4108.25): 0.024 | 40.7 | 56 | 42.4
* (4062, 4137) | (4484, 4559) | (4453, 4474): 0.048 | 43.7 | 53.4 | 52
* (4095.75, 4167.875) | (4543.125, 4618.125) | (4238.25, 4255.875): 0.133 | 45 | 55.2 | 47.6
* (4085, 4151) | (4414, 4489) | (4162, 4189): 0.035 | 45.1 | 51.1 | 46.1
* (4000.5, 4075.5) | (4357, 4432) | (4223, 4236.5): 0.155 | 40.7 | 46.1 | 43.6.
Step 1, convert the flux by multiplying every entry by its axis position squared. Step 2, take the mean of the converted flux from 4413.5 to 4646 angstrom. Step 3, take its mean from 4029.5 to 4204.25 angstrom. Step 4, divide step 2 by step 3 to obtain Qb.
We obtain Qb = 1.51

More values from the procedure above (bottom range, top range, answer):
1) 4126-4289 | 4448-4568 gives 1.42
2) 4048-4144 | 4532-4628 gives 1.57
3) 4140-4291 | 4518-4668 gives 1.53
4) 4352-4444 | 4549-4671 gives 1.31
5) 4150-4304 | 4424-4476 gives 1.33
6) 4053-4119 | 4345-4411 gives 1.19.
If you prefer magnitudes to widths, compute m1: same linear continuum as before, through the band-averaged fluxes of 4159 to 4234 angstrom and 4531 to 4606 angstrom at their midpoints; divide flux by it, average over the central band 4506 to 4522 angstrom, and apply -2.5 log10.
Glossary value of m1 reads -0.08 mag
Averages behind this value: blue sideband 43.2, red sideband 54.3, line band 56.7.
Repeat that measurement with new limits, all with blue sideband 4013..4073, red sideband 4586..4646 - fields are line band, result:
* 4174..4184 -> 0.00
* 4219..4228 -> 0.13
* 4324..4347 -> 0.12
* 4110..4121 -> -0.13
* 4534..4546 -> 0.04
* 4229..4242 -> 0.12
